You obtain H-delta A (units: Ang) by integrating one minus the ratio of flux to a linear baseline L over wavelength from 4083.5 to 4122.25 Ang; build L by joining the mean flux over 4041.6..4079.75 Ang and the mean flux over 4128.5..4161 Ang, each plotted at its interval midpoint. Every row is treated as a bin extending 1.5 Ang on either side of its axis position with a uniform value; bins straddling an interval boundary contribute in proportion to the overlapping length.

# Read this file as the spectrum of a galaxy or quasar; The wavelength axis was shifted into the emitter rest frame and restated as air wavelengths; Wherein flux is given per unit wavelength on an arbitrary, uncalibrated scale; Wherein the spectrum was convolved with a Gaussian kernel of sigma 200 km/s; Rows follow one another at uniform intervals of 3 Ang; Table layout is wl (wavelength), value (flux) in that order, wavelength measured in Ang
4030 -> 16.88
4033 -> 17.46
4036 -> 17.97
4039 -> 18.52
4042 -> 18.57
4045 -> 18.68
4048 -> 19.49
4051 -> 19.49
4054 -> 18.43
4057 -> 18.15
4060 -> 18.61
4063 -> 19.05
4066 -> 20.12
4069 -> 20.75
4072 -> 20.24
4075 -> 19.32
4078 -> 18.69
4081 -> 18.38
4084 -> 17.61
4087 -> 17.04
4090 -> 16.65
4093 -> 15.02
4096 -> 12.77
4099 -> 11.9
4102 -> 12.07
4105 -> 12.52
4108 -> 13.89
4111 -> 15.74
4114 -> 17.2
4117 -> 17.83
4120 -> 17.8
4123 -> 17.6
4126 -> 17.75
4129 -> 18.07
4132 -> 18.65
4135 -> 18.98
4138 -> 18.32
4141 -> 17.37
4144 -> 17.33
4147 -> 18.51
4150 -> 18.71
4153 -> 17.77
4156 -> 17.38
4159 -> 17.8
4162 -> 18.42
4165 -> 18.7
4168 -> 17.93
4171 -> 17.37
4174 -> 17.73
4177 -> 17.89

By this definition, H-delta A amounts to 7.12 Ang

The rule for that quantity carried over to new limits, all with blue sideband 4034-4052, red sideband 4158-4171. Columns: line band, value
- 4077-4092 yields 0.8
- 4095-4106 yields 3.7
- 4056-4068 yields -0.3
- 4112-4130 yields 0.7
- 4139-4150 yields 0.2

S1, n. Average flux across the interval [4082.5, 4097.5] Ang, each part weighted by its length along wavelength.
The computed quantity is 15.8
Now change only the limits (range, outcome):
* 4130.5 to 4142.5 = 18.3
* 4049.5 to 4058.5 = 18.7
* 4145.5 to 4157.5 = 18.1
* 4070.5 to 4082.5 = 19.2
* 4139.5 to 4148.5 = 17.7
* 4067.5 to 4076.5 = 20.1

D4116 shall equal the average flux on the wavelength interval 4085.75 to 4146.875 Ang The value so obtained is 16.3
